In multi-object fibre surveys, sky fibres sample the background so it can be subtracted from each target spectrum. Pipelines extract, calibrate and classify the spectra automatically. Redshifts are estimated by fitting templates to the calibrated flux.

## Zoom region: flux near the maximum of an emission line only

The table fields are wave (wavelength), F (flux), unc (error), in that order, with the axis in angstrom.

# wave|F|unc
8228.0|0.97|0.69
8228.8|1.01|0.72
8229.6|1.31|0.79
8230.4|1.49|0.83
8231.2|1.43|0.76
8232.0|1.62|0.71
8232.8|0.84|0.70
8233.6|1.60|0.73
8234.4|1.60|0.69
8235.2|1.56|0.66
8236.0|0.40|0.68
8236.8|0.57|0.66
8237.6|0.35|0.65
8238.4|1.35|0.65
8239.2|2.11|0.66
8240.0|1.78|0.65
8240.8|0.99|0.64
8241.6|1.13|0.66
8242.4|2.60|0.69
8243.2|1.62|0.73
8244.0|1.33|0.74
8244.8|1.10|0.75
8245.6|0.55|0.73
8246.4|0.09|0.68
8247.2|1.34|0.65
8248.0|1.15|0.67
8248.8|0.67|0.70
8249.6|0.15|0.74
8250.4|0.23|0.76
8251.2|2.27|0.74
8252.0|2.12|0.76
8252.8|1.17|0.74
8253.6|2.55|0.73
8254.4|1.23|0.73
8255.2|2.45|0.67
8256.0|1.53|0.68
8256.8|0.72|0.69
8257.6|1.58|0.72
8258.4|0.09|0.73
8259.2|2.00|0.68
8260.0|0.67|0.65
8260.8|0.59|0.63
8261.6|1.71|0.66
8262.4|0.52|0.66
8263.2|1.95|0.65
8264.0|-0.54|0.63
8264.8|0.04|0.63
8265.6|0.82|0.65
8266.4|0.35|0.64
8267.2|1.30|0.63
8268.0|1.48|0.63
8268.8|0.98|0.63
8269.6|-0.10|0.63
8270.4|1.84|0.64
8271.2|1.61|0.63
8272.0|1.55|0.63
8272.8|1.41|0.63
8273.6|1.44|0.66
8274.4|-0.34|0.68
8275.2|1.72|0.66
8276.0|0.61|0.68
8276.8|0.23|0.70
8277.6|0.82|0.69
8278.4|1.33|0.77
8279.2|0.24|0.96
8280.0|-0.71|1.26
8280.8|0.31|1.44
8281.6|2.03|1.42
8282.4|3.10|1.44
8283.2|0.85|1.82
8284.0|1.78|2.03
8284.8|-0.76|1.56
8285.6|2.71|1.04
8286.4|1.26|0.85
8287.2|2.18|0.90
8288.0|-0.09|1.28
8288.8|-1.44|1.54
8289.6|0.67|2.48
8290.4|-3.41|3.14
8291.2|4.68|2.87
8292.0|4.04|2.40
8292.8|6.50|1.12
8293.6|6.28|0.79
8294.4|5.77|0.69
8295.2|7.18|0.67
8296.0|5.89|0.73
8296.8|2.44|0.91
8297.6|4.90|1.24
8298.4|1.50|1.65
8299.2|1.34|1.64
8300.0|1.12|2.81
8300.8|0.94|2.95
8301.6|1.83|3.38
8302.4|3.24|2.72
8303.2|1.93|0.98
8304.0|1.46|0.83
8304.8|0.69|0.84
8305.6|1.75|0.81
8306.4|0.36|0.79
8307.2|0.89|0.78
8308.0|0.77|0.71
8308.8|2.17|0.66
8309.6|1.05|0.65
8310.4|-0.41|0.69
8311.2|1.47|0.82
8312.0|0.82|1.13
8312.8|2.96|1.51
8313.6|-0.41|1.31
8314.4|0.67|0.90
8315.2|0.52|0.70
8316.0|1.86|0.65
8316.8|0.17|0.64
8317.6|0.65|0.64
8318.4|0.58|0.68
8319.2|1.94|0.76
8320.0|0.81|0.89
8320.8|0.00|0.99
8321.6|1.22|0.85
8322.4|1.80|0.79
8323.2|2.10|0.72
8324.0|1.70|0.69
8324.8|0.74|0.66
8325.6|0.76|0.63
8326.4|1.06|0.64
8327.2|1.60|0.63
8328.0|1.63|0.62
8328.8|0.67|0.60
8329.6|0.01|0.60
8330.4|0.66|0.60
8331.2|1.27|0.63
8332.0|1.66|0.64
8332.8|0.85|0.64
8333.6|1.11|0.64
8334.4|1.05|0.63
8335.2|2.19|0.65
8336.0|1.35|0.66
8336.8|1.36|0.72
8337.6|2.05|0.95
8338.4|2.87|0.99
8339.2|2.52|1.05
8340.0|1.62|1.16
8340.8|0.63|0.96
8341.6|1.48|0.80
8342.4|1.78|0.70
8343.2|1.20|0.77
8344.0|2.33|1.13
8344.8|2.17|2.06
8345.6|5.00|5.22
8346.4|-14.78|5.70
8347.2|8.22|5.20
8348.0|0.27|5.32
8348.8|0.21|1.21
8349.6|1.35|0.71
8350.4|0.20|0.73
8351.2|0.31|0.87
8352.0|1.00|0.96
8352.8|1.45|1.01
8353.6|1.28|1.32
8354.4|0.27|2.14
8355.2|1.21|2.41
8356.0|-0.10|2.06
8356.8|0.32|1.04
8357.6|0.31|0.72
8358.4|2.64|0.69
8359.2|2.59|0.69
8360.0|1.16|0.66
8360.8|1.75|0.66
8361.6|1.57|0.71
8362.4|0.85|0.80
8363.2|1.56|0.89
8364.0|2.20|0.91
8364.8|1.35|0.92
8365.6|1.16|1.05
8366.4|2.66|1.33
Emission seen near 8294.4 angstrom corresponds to H-gamma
